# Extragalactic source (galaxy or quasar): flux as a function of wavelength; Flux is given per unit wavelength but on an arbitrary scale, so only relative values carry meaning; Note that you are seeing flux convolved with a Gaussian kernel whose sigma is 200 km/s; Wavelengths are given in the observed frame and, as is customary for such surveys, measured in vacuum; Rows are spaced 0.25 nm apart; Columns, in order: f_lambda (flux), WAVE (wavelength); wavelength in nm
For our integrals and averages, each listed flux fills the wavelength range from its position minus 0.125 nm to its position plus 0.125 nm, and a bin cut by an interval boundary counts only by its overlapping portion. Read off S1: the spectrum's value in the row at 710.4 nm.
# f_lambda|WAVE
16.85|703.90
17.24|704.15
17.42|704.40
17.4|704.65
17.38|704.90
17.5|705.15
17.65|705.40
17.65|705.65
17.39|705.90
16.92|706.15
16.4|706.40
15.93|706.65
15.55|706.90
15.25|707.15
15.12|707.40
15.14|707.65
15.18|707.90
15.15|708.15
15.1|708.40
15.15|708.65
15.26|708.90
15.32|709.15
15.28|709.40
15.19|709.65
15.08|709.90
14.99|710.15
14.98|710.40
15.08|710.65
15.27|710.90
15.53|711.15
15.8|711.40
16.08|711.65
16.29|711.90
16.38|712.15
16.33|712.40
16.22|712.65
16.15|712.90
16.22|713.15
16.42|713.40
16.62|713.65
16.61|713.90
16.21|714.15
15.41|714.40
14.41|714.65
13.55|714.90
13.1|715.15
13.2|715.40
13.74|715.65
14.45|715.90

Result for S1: 14.98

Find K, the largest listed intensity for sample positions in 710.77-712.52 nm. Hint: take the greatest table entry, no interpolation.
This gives 16.38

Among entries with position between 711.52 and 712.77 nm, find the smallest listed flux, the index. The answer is 16.08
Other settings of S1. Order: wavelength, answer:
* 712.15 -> 16.38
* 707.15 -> 15.25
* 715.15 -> 13.1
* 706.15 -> 16.92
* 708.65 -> 15.15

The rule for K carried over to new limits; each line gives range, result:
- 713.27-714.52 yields 16.62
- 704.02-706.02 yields 17.65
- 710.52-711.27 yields 15.53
